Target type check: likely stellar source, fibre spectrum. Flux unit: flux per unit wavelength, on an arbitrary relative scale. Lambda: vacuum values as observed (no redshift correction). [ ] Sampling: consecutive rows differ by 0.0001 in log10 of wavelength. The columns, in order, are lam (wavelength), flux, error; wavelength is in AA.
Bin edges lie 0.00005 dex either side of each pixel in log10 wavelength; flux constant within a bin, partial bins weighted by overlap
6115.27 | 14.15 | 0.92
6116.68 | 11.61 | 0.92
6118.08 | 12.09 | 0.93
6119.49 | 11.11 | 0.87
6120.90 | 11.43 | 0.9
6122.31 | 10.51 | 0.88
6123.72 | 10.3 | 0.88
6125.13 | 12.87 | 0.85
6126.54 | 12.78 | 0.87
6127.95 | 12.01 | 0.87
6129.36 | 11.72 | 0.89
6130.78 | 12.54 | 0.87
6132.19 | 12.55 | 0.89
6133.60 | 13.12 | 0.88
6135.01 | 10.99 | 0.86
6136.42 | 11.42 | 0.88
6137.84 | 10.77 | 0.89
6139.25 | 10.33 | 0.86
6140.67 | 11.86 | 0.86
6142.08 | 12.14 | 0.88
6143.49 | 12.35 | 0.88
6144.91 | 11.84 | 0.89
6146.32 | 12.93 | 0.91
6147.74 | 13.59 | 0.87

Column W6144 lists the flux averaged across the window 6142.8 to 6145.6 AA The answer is 12.1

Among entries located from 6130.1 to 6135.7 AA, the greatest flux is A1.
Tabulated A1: 13.12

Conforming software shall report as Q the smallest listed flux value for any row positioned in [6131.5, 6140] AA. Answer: 10.33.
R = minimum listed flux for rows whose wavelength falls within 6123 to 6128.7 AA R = 10.3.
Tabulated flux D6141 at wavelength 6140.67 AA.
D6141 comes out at 11.86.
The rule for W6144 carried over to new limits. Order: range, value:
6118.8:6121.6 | 11.3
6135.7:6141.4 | 11.1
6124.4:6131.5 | 12.4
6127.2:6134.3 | 12.4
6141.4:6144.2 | 12.3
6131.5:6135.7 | 12.2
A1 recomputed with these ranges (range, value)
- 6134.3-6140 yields 11.42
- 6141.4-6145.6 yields 12.35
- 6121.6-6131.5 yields 12.87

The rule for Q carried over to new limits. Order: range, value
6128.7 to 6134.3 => 11.72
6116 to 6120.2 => 11.11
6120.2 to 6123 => 10.51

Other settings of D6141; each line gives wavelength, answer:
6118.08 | 12.09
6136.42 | 11.42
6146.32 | 12.93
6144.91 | 11.84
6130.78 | 12.54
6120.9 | 11.43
